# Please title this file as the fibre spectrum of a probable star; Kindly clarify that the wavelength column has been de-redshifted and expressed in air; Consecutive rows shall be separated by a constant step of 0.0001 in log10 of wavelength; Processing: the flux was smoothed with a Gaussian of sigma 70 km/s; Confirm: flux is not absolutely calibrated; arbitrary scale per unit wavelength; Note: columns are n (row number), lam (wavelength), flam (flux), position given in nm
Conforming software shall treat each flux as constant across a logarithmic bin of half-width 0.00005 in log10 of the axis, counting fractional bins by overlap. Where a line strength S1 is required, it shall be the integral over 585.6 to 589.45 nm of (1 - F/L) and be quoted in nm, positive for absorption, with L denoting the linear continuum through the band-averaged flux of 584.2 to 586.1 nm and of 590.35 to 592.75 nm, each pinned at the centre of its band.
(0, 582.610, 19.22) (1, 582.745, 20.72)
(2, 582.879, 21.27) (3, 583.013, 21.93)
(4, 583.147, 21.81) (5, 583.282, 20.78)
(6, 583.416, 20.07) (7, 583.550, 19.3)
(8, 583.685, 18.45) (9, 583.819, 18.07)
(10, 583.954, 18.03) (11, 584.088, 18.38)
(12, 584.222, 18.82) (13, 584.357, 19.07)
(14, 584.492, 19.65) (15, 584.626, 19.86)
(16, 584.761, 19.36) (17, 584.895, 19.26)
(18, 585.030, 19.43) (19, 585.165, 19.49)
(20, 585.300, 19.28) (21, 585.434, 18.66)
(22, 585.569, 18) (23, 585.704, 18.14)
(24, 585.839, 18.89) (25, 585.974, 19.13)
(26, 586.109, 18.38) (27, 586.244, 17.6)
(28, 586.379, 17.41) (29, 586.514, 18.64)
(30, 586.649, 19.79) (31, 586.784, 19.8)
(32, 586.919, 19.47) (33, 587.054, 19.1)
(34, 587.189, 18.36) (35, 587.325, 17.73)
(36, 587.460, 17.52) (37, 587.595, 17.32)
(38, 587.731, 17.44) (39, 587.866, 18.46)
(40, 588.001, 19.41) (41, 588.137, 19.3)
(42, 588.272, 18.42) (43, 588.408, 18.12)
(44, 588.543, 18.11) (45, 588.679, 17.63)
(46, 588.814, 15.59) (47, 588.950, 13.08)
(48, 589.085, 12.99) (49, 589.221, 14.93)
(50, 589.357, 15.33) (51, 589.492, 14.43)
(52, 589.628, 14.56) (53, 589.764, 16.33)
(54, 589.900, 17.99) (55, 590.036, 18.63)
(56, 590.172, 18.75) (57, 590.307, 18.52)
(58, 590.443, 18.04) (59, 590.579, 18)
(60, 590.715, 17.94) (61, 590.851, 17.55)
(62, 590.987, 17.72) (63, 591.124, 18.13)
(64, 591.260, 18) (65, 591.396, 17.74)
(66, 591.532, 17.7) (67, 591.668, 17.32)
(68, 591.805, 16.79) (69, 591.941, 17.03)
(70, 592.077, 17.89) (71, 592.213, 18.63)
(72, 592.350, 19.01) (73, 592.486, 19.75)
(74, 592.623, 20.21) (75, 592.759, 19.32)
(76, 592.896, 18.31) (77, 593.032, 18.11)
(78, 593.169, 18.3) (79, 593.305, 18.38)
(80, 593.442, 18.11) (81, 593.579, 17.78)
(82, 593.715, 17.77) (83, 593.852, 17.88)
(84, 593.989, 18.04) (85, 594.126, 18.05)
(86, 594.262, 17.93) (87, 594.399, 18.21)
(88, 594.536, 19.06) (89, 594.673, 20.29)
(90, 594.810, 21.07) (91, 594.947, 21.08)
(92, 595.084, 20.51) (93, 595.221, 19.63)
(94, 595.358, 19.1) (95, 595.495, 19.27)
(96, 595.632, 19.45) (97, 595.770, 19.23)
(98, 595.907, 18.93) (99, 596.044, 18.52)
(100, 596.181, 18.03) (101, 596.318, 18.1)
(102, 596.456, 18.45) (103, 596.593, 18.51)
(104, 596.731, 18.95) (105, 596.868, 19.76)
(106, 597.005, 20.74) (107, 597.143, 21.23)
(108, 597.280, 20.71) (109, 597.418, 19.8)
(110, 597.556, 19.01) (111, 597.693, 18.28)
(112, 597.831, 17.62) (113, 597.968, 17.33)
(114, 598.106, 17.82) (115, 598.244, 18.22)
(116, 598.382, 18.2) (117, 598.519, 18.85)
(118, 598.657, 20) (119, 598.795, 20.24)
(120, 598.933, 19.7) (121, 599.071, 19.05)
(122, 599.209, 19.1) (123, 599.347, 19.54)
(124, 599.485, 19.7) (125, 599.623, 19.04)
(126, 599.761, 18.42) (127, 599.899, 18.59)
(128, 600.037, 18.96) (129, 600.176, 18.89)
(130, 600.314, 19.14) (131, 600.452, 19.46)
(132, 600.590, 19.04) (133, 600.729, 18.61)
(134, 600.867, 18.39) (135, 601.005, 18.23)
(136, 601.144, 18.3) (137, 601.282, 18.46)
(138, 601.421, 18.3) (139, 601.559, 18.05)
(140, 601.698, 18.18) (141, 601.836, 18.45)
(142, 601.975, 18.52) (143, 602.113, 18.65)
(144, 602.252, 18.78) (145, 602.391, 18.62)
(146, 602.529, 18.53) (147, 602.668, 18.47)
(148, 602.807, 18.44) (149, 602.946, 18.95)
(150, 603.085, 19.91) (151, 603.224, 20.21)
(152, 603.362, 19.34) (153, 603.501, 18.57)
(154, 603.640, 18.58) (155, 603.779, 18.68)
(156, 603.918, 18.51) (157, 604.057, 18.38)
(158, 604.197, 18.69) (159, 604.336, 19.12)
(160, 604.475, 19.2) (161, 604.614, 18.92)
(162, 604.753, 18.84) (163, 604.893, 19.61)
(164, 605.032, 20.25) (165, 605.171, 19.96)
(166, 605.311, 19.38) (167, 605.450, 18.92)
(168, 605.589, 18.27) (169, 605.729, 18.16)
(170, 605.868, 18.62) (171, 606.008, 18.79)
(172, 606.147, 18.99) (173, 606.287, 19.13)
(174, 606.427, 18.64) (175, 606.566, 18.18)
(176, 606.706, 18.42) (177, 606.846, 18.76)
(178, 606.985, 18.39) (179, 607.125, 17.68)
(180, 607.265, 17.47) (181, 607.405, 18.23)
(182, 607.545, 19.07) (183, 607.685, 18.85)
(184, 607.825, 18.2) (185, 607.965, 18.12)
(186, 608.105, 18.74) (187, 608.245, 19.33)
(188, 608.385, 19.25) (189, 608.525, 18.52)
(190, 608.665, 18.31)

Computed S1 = 0.21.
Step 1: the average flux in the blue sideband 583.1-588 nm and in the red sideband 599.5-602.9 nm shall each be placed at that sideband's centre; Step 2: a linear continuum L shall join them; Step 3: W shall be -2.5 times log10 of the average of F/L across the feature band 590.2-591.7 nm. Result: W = 0.05 mag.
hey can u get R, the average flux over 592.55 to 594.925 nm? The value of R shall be 18.7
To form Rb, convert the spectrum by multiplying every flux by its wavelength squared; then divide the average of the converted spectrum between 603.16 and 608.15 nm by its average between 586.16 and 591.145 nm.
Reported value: 1.13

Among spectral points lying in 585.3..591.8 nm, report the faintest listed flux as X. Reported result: 12.99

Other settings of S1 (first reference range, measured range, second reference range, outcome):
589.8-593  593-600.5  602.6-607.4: -0.221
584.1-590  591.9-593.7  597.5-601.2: -0.019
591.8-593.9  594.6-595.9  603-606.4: -0.098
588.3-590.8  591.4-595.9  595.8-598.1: -0.194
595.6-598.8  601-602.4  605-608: 0.030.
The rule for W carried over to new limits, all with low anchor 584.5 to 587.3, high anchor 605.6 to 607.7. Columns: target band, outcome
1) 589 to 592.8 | 0.08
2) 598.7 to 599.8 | -0.04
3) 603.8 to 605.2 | -0.03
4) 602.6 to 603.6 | -0.03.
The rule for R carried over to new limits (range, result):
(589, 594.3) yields 17.6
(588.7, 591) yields 16.5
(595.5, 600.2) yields 19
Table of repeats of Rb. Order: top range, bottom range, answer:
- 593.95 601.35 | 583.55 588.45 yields 1.06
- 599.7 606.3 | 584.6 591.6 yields 1.11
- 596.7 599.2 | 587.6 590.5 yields 1.17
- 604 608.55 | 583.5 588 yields 1.08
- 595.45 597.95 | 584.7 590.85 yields 1.10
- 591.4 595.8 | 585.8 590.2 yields 1.09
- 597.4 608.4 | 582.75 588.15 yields 1.05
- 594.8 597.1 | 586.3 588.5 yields 1.08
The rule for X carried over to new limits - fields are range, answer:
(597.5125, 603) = 17.33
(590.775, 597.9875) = 16.79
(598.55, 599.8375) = 18.42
